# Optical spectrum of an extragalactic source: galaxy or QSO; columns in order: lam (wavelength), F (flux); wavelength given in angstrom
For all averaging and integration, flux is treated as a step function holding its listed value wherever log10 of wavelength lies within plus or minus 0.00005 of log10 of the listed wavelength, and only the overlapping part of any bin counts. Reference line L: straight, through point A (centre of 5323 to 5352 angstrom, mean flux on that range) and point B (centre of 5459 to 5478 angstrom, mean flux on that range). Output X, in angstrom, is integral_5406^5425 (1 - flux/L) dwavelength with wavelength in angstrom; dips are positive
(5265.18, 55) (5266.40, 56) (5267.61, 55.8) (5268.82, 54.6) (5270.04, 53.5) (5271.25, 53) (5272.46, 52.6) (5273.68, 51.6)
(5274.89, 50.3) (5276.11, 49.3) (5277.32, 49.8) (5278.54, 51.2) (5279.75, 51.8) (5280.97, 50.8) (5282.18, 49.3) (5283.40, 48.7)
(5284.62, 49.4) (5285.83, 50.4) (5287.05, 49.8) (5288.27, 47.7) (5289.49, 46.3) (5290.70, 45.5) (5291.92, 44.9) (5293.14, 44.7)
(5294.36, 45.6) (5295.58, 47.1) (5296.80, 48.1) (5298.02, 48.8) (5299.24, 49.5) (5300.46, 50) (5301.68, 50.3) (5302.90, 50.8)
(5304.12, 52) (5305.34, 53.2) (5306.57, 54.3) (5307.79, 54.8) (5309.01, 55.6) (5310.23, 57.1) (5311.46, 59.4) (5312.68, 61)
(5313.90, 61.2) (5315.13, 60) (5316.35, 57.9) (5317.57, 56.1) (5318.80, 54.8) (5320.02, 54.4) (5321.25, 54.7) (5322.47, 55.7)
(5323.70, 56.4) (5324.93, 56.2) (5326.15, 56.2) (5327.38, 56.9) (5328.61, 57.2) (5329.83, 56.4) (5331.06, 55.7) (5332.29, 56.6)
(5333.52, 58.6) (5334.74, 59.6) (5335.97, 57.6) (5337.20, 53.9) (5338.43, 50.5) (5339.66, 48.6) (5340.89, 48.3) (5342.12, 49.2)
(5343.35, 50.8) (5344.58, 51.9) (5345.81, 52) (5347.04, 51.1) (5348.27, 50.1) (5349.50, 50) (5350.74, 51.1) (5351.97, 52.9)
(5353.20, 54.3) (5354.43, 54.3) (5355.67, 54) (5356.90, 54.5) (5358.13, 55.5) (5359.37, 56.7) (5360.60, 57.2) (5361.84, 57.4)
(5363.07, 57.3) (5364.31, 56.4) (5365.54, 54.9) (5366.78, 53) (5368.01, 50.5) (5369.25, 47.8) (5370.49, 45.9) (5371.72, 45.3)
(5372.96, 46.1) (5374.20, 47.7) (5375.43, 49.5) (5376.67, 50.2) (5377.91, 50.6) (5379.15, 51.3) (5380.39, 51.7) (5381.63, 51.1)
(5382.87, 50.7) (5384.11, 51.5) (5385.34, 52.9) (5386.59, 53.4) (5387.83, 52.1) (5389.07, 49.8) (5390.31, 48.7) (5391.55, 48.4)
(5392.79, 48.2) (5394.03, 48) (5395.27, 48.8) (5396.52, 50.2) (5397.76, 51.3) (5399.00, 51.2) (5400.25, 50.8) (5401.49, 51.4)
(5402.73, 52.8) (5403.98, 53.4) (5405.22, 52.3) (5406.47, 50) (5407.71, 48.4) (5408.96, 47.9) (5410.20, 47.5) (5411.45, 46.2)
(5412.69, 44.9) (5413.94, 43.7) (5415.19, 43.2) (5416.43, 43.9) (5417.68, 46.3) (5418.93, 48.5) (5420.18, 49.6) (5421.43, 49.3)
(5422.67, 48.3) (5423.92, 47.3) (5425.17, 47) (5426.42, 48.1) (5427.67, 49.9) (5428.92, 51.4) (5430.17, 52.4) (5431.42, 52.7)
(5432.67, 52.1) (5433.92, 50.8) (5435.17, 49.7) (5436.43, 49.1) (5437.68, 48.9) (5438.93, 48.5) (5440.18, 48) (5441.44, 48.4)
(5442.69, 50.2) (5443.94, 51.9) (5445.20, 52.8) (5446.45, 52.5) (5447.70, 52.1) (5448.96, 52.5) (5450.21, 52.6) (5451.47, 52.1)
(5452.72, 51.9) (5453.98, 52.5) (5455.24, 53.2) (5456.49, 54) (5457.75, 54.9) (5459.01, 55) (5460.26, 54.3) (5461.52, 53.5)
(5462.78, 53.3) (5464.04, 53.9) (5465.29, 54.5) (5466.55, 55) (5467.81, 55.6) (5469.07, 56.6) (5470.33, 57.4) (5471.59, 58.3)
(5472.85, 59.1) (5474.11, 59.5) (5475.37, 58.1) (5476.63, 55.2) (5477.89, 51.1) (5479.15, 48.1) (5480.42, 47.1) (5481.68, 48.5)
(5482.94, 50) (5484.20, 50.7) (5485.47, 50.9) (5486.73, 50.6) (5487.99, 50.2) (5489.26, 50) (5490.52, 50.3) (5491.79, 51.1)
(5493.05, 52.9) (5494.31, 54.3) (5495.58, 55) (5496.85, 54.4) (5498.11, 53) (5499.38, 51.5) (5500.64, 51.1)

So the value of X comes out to 2.8 angstrom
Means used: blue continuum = 53.7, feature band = 47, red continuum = 55.8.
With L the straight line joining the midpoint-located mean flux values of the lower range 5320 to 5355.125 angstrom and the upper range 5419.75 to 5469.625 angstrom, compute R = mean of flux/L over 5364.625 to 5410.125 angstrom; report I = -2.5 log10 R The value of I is 0.05 mag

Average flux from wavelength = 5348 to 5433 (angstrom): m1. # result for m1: 50.4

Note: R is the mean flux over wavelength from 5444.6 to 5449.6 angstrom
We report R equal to 52.6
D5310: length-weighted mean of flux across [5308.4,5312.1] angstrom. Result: 57.4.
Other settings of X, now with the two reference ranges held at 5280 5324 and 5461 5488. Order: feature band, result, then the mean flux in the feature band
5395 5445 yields 3.69 angstrom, 49.2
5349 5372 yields -0.28 angstrom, 53.2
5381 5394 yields 0.56 angstrom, 50.6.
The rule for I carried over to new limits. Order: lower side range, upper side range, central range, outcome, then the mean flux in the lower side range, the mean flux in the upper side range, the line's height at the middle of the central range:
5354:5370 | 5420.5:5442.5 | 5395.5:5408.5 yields 0.01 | 54.5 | 49.5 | 51.6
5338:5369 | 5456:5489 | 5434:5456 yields 0.05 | 52.9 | 53.6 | 53.4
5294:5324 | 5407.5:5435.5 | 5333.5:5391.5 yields -0.02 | 54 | 48.2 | 51.2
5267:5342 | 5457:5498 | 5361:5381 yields 0.04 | 52.8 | 53.4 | 53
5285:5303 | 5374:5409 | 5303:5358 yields -0.12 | 47.9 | 50.6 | 48.9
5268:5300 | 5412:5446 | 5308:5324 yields -0.16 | 49.4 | 48.8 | 49.3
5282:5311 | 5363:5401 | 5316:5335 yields -0.13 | 49.8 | 50.4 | 50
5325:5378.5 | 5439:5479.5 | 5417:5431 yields 0.10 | 52.9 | 53.7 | 53.4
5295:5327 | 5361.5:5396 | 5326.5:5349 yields -0.01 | 54.5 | 50.6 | 53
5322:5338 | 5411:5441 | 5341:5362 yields 0.04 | 56.6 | 48.3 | 54.8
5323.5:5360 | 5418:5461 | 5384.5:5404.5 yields 0.03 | 53.9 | 50.9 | 52.3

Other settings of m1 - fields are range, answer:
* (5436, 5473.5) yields 53.1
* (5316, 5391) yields 53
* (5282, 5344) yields 52.9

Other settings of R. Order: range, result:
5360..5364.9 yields 57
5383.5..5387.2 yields 52.6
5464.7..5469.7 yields 55.4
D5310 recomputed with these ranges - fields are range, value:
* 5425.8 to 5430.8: 50.5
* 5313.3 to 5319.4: 58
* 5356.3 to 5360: 55.6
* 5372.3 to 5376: 47.7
